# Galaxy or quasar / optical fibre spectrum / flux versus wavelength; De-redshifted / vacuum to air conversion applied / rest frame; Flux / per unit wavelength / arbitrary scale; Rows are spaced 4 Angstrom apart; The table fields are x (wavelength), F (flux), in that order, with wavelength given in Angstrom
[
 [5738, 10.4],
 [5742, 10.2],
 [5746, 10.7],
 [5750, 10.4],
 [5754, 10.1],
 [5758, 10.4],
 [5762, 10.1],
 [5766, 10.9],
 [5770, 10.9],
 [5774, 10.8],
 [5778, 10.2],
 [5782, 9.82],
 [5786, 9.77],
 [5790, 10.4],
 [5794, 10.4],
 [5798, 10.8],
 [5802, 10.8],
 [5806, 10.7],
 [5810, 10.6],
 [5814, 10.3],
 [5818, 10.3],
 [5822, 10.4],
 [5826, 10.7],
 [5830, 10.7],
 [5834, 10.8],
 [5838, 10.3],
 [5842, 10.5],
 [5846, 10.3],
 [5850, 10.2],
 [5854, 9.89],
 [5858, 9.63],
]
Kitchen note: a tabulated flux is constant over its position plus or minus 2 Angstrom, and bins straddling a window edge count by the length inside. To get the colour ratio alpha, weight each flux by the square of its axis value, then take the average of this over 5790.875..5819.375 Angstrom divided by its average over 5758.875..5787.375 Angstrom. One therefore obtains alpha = 1.03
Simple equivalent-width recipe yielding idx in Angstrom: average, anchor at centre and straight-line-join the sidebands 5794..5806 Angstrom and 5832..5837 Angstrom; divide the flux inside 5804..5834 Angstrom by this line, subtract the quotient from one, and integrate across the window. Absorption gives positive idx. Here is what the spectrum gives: 0.5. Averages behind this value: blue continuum 10.7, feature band 10.5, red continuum 10.7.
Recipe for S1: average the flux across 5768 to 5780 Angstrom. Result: 10.6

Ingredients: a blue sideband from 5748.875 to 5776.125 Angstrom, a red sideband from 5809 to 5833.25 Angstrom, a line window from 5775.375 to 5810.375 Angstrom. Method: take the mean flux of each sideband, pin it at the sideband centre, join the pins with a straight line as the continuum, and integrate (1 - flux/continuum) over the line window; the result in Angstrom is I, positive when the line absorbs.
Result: 0.4 Angstrom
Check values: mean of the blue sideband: 10.5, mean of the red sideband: 10.5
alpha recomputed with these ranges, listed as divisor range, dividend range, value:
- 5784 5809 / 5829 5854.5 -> 1.01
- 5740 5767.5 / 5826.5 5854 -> 1.03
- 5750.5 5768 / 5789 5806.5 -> 1.04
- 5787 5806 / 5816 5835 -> 1.01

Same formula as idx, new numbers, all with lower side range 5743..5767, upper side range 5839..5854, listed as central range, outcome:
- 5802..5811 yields -0.31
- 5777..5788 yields 0.49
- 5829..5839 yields -0.32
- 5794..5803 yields -0.32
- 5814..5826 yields -0.10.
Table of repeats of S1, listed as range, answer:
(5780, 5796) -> 10.1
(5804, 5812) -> 10.6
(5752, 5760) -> 10.2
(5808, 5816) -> 10.4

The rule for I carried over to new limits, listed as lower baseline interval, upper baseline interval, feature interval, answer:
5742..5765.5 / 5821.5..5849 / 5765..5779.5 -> -0.42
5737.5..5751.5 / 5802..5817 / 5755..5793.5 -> 0.46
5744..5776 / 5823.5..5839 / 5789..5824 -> 0.26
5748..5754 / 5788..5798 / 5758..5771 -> -0.27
